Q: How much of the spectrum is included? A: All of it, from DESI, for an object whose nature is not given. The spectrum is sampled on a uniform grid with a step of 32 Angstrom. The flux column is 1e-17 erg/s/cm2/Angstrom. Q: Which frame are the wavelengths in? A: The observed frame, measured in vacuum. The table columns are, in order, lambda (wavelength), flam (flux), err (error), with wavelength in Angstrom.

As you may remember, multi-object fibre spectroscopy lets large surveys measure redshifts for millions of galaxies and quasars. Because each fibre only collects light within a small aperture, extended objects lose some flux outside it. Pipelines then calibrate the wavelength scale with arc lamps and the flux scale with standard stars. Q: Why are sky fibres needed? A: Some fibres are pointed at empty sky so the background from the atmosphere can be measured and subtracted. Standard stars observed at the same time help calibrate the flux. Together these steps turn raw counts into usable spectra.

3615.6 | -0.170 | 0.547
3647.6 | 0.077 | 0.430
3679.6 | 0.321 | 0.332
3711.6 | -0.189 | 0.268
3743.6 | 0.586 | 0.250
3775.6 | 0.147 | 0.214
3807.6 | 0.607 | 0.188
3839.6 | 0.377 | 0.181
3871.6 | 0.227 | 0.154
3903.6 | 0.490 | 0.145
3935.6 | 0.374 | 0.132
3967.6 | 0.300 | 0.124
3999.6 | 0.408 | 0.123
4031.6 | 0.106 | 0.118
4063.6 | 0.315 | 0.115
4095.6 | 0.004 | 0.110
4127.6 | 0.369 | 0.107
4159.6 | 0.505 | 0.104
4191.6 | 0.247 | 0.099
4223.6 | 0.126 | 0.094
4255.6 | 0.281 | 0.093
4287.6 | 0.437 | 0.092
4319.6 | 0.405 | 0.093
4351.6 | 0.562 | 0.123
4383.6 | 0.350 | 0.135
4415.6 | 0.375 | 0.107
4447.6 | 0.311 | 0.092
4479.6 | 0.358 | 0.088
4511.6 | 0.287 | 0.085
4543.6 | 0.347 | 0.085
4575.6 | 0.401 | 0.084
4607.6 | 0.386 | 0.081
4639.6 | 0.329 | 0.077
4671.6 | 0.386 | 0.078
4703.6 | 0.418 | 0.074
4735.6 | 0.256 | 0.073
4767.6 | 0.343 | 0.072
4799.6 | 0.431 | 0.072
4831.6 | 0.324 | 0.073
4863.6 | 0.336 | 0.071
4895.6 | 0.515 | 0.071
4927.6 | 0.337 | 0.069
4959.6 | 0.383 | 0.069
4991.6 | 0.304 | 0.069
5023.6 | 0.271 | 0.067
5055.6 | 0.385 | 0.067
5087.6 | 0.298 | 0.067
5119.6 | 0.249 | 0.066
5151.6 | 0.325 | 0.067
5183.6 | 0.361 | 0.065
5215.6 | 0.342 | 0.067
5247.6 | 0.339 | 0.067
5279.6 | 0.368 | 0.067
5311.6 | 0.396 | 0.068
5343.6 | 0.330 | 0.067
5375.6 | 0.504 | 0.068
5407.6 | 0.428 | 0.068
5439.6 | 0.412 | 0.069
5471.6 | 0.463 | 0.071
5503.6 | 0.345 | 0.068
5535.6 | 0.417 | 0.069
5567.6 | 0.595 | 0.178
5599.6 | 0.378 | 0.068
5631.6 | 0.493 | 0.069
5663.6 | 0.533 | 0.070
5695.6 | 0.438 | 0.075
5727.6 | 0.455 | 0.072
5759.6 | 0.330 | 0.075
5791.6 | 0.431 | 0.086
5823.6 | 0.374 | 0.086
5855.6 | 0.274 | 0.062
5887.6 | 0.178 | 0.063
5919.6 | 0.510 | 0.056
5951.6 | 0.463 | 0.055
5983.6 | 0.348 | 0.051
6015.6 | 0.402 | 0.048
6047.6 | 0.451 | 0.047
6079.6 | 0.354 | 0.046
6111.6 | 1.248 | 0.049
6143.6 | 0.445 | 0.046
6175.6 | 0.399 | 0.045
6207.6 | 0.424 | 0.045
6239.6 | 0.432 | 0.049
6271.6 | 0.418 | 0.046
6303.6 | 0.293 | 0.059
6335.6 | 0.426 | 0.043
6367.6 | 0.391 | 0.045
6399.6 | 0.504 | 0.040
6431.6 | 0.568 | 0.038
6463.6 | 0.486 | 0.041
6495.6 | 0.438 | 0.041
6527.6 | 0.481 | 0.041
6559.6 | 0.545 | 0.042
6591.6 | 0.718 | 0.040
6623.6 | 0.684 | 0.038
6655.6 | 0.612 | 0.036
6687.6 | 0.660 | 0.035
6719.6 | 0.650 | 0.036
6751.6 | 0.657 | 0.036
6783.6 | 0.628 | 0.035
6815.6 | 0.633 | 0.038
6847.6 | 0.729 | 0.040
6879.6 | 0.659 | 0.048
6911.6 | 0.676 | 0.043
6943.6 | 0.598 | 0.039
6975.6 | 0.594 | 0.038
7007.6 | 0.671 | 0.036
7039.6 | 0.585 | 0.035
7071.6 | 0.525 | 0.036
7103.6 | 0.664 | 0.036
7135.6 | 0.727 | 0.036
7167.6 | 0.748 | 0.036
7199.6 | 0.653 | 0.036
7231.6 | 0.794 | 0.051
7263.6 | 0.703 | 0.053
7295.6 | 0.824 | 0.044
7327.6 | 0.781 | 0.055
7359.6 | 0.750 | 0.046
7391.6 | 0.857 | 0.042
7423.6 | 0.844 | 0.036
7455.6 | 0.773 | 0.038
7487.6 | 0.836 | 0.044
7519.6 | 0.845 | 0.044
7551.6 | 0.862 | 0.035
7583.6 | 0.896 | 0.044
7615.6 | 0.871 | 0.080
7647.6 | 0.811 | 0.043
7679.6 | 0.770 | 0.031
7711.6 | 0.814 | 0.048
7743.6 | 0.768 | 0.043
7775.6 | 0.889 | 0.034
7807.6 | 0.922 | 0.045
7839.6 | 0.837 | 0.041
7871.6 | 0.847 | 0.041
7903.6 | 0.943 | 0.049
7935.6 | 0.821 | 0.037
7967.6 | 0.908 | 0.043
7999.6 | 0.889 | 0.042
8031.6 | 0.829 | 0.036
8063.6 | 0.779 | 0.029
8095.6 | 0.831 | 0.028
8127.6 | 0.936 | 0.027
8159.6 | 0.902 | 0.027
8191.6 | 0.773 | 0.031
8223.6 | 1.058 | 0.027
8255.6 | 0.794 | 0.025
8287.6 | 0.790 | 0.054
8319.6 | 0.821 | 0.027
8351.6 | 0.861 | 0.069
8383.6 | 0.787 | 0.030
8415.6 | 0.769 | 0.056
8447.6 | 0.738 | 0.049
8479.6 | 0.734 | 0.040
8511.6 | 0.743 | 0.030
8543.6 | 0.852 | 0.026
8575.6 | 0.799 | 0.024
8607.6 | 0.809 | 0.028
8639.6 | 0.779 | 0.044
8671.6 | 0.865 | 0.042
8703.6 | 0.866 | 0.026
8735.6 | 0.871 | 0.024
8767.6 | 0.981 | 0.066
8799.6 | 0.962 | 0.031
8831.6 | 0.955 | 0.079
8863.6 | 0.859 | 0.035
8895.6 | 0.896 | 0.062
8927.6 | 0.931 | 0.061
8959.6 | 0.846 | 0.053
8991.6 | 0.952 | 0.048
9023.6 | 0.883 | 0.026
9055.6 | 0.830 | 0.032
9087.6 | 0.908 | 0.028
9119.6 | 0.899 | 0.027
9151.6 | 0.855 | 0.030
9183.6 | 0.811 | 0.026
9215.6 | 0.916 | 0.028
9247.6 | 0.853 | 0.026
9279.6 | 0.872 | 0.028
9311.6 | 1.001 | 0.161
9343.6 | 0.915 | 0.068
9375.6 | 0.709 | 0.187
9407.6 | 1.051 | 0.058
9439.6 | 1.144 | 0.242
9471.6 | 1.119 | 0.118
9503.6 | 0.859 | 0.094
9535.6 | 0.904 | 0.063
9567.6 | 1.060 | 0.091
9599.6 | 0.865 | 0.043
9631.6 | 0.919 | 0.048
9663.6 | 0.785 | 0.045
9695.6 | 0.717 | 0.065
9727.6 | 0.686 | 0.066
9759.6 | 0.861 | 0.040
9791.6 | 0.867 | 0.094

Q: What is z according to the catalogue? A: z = 0.64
